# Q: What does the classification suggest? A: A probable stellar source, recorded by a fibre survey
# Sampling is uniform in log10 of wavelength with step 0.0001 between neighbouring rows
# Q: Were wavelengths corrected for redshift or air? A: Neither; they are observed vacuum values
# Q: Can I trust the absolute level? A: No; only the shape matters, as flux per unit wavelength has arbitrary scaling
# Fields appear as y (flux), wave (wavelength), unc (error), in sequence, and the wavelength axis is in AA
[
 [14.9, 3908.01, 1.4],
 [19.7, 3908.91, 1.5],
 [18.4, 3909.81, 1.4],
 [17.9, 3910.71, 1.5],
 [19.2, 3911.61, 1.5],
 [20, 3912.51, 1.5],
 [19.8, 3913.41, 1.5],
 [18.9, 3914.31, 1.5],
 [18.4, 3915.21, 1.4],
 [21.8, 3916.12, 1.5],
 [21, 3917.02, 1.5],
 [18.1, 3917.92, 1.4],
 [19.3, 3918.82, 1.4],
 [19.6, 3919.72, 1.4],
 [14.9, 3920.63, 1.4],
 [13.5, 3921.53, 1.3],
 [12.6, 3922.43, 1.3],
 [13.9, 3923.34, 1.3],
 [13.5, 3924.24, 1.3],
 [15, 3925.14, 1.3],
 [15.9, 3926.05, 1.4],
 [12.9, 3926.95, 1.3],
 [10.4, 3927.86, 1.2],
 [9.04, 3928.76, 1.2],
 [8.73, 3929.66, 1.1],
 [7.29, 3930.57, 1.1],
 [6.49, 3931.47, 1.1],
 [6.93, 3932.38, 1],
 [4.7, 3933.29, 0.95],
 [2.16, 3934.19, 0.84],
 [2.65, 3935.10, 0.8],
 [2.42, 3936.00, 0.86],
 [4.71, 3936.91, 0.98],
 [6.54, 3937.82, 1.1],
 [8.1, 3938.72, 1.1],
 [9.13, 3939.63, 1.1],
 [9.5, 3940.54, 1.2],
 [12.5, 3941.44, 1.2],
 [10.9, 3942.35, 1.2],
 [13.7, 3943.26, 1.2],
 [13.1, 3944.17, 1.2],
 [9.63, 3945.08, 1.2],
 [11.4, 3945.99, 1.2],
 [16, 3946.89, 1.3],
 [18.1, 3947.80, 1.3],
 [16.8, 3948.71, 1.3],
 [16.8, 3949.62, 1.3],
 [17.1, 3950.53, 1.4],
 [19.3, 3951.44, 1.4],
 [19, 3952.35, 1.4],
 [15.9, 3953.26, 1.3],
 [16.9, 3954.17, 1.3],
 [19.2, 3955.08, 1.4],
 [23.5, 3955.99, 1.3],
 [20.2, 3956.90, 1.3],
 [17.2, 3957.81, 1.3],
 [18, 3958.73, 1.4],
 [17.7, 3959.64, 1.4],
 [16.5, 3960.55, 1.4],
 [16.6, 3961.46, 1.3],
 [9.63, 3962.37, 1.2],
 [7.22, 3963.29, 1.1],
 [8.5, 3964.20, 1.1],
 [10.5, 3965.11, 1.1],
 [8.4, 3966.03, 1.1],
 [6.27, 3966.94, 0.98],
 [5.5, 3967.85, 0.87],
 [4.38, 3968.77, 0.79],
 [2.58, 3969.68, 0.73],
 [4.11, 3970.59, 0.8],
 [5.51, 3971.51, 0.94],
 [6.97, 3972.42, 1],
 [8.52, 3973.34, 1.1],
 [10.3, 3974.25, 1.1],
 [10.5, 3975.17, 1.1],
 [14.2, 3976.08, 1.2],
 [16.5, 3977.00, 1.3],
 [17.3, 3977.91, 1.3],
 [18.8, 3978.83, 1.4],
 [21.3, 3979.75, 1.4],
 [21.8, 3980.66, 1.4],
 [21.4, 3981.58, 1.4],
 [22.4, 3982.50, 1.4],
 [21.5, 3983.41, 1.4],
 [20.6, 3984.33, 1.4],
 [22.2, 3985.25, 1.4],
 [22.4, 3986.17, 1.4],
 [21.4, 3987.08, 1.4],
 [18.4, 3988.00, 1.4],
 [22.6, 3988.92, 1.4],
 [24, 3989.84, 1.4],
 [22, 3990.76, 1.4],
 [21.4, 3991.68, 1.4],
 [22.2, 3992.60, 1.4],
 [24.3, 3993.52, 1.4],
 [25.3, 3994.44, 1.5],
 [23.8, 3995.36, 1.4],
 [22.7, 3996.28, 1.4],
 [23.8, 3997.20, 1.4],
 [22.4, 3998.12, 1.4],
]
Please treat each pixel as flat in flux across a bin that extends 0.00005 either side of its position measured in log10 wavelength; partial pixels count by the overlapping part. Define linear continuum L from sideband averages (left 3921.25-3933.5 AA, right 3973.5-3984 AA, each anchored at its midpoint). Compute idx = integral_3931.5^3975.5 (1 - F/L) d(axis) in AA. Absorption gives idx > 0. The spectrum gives 9.2 AA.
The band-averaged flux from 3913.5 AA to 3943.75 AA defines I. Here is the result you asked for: 11.8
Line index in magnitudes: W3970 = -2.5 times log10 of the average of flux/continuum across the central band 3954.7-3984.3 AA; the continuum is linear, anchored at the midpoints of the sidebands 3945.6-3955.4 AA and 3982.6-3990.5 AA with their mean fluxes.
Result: 0.39 mag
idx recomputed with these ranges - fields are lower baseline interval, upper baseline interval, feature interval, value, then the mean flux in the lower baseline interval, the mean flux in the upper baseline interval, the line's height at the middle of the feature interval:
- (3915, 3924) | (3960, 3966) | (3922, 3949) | 8.7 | 17.2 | 11.4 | 15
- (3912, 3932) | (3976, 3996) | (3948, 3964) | 1.3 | 15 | 21.3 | 18.4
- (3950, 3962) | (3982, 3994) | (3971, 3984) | 3.3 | 18.2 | 22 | 20.7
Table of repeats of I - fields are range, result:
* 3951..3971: 13.1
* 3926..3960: 12.3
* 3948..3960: 18.3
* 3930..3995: 14.1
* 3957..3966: 13.5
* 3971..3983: 15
